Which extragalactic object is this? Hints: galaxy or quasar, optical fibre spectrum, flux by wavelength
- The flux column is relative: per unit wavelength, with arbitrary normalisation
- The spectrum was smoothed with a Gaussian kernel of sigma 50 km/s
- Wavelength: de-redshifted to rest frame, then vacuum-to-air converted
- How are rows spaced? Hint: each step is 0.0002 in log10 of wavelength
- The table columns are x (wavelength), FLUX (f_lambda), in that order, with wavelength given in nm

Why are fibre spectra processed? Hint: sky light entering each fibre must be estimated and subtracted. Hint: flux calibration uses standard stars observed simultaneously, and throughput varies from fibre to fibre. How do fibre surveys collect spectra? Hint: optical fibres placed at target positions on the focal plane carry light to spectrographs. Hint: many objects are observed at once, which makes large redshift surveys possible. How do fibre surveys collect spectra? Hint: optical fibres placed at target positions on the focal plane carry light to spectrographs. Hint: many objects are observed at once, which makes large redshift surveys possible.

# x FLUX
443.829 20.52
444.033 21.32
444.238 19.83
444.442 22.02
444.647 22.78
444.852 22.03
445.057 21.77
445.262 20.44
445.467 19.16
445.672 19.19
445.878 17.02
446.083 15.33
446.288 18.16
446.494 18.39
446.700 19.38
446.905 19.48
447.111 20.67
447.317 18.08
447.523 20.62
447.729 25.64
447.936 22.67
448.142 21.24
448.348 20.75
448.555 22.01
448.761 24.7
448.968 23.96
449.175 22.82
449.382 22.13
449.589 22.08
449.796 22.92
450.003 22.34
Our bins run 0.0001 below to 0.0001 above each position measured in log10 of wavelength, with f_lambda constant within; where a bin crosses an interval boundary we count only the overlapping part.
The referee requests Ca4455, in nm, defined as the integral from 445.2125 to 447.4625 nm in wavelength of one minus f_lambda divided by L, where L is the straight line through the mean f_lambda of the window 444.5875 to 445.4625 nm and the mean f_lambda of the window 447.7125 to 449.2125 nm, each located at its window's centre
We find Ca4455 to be 0.34 nm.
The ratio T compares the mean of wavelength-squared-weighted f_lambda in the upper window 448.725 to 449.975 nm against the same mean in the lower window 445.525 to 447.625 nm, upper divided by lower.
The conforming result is 1.2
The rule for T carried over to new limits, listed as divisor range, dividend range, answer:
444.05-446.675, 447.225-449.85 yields 1.15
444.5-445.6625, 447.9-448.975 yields 1.08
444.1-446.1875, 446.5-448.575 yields 1.06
